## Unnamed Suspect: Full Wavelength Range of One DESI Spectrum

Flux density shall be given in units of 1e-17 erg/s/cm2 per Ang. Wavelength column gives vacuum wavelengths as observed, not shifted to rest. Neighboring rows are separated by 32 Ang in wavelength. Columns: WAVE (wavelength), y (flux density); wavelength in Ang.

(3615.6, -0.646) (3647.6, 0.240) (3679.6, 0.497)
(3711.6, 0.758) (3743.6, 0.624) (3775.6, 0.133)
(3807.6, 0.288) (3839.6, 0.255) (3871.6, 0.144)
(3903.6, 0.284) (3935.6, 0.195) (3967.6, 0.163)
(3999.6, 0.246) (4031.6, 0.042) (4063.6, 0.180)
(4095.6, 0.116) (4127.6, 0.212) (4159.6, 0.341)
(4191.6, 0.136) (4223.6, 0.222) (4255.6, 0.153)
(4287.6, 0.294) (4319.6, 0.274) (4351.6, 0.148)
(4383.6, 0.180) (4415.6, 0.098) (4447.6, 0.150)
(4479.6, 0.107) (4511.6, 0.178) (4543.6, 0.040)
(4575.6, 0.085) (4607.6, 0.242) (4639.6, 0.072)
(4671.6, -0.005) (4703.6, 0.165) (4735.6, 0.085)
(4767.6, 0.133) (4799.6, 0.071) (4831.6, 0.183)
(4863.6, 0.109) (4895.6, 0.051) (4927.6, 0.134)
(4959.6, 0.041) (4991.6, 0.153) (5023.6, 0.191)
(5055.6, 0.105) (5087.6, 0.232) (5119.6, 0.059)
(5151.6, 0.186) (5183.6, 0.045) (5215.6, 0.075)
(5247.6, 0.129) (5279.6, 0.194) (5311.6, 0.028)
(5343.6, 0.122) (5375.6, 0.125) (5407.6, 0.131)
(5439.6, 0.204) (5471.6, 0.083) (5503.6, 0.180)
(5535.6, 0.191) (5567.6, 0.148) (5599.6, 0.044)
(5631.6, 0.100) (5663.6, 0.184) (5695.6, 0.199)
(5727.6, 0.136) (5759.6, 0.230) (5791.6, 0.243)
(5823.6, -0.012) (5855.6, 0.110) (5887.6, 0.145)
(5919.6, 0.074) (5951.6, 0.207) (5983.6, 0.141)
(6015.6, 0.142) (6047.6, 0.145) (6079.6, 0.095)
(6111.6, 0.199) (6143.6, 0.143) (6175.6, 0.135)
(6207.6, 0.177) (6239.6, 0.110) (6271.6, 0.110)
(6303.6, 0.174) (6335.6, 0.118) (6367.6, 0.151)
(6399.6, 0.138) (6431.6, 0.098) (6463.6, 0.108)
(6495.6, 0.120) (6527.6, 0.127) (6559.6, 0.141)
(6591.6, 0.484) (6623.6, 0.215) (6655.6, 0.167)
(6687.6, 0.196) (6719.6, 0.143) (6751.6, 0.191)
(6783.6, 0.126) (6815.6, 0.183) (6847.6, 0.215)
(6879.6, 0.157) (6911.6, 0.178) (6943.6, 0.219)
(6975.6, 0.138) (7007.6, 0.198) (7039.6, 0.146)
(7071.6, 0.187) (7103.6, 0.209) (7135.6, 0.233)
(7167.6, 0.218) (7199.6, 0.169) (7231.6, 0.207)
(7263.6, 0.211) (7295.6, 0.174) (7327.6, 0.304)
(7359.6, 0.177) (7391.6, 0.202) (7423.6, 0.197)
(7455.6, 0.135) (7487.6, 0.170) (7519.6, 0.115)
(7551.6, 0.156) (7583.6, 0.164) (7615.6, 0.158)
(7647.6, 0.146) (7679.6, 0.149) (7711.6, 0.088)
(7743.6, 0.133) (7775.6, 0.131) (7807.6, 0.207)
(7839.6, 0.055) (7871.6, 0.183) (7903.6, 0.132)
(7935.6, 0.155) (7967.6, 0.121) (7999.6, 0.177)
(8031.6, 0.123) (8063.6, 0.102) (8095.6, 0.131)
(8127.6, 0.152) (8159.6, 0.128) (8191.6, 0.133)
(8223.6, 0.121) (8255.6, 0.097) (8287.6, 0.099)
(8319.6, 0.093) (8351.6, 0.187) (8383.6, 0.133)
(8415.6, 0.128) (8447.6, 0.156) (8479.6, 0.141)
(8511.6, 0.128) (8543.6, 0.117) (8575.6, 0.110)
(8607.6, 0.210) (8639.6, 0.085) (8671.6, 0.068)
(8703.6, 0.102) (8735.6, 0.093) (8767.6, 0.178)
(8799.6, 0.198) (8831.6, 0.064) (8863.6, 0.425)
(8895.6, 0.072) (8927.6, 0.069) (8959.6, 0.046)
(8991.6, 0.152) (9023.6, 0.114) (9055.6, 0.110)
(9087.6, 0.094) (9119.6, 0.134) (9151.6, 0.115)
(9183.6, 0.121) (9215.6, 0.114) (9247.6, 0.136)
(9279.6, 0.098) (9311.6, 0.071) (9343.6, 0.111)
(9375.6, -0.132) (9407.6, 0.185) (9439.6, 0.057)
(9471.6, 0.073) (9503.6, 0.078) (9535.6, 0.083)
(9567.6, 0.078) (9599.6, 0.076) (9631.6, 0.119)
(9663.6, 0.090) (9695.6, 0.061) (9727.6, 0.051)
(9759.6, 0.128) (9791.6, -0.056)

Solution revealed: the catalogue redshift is 0.77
